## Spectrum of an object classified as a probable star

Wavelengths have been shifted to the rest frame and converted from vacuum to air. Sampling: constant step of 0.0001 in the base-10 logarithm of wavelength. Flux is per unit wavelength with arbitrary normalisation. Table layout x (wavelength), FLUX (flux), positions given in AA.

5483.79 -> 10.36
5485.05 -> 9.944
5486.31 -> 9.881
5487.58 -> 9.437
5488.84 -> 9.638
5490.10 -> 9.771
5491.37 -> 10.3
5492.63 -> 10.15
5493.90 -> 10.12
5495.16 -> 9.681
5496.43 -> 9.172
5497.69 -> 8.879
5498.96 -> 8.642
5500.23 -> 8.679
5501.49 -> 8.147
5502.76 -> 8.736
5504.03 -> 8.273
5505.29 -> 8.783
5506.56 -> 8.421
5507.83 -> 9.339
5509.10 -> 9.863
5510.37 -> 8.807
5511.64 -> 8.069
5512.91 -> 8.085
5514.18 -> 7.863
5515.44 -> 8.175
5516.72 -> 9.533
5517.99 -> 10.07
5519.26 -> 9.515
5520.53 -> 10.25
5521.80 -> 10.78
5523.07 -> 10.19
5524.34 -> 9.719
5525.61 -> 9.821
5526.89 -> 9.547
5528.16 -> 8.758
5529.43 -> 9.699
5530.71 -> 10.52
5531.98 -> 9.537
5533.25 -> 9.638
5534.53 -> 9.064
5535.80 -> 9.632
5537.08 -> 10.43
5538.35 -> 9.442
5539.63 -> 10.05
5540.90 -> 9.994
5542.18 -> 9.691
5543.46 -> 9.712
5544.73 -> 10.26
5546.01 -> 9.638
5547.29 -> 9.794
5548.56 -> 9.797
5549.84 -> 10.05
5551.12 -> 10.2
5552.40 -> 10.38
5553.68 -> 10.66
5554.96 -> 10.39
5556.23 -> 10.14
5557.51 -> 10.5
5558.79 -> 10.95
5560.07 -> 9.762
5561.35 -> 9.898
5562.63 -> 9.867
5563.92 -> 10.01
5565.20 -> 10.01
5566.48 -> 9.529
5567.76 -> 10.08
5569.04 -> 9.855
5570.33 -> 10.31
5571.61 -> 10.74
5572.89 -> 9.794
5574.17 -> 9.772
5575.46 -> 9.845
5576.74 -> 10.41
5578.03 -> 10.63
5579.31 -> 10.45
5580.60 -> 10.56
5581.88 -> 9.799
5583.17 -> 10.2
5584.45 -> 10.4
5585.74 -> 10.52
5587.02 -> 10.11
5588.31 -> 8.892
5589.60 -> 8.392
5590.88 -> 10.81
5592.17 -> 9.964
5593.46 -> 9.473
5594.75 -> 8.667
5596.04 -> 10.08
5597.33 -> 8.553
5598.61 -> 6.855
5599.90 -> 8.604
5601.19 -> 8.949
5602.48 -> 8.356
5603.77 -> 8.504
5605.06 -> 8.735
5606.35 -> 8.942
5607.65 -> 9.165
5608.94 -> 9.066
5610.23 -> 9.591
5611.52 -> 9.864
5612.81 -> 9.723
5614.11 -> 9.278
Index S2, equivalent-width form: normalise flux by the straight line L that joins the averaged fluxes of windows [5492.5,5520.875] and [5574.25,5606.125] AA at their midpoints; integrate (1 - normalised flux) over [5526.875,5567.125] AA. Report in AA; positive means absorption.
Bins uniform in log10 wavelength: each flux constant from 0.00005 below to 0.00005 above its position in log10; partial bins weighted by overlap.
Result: -3.08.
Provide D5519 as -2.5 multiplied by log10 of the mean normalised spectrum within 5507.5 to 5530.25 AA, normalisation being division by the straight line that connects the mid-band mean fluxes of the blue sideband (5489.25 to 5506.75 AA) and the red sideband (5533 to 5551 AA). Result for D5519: 0.01 mag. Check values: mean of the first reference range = 9.15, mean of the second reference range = 9.81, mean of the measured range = 9.35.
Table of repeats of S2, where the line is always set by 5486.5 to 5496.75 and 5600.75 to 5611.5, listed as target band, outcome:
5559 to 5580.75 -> -2.04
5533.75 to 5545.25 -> -0.43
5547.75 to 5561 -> -1.31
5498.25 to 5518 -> 2.05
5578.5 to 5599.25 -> -1.19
